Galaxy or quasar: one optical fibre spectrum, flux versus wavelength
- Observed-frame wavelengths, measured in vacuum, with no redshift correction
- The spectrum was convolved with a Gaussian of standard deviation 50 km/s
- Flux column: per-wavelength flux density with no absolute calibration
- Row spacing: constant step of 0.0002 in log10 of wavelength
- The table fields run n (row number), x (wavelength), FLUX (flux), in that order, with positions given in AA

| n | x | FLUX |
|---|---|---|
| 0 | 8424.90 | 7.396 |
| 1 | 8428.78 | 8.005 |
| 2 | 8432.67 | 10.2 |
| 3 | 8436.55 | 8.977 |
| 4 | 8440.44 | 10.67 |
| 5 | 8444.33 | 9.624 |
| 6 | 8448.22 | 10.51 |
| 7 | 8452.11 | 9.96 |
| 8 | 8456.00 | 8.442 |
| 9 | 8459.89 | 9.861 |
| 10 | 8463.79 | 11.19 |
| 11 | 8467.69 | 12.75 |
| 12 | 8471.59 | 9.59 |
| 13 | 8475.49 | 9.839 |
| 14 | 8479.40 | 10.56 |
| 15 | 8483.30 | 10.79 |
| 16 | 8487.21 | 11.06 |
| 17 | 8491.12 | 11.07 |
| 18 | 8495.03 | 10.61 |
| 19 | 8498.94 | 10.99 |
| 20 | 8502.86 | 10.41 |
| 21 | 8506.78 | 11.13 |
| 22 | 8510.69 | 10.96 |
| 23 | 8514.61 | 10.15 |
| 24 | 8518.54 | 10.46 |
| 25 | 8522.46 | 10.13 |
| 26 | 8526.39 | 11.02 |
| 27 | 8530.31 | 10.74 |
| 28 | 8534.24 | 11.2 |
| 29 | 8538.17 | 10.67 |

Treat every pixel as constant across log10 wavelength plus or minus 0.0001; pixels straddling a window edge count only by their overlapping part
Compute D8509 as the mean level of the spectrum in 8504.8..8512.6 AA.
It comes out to 11.1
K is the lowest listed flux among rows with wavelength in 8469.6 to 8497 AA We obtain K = 9.59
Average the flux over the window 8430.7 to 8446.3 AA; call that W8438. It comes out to 9.86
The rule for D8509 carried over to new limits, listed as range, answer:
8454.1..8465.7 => 9.83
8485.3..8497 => 10.9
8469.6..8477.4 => 9.73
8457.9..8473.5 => 10.8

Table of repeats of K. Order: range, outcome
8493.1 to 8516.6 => 10.15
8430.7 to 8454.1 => 8.977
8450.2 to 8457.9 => 8.442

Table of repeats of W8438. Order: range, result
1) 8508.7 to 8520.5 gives 10.5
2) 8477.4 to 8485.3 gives 10.7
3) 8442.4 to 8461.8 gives 9.68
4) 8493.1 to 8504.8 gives 10.7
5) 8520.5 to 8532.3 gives 10.6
